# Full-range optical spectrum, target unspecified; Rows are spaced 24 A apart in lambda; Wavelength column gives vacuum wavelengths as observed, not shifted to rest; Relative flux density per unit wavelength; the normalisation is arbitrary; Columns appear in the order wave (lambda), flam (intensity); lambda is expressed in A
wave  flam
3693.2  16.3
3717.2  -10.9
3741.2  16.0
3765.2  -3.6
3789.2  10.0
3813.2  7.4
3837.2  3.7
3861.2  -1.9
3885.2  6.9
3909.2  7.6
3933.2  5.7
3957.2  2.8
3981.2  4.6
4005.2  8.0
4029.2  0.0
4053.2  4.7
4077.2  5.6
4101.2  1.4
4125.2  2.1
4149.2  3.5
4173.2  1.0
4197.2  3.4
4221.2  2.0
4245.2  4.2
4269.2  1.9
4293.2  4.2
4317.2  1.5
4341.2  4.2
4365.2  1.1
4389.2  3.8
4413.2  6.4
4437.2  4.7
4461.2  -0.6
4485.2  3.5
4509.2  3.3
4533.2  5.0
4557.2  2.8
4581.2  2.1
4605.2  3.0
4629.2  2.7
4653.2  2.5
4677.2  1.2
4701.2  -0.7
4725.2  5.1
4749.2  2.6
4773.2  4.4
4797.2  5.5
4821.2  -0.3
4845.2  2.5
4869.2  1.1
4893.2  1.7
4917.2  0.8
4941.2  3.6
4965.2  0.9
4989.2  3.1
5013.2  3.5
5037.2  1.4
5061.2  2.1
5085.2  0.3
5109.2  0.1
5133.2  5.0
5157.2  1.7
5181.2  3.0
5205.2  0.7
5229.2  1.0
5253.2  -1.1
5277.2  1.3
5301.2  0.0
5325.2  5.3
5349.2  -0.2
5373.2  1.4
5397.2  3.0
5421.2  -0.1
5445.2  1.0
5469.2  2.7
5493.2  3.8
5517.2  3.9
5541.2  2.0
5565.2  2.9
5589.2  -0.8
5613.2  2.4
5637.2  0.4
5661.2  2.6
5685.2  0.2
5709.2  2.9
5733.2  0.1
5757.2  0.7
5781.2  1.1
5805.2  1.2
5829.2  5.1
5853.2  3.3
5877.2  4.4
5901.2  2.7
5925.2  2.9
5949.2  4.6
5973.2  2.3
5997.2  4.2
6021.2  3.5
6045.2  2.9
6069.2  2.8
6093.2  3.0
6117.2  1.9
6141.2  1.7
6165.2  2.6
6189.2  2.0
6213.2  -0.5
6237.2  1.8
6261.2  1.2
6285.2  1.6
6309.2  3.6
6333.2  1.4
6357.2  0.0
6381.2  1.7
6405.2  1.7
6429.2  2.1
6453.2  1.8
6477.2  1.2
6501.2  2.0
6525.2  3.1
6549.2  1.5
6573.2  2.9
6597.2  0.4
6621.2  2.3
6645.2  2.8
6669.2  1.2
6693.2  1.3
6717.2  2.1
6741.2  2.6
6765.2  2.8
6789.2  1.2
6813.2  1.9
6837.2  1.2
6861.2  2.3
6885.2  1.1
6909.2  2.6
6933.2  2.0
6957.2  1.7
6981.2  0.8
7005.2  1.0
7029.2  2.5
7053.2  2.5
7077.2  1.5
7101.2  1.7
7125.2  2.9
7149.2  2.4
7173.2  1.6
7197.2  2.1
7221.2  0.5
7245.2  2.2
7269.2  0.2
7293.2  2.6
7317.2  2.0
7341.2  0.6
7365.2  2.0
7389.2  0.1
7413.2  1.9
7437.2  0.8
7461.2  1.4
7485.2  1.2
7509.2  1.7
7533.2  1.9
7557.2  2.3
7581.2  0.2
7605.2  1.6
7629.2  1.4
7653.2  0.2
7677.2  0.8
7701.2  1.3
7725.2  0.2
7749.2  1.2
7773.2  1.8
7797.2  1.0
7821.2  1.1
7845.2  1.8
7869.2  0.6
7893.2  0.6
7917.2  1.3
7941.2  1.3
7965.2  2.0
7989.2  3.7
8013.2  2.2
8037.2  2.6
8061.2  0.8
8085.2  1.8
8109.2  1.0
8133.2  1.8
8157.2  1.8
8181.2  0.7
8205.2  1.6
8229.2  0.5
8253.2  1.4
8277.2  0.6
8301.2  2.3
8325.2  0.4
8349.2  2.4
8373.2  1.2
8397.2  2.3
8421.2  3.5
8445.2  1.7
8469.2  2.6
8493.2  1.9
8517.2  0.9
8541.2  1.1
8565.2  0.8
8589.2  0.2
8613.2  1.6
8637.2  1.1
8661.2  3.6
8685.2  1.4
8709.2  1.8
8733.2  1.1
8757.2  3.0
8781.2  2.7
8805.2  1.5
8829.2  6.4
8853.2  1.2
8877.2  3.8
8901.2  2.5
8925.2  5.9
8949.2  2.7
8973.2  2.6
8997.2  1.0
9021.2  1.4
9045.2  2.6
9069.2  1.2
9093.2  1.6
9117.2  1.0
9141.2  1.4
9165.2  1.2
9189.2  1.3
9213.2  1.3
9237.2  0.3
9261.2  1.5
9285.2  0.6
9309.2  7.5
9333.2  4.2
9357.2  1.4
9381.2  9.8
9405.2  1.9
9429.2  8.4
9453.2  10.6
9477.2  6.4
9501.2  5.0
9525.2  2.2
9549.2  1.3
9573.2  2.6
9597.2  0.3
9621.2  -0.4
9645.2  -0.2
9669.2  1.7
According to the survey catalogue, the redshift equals 1.499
